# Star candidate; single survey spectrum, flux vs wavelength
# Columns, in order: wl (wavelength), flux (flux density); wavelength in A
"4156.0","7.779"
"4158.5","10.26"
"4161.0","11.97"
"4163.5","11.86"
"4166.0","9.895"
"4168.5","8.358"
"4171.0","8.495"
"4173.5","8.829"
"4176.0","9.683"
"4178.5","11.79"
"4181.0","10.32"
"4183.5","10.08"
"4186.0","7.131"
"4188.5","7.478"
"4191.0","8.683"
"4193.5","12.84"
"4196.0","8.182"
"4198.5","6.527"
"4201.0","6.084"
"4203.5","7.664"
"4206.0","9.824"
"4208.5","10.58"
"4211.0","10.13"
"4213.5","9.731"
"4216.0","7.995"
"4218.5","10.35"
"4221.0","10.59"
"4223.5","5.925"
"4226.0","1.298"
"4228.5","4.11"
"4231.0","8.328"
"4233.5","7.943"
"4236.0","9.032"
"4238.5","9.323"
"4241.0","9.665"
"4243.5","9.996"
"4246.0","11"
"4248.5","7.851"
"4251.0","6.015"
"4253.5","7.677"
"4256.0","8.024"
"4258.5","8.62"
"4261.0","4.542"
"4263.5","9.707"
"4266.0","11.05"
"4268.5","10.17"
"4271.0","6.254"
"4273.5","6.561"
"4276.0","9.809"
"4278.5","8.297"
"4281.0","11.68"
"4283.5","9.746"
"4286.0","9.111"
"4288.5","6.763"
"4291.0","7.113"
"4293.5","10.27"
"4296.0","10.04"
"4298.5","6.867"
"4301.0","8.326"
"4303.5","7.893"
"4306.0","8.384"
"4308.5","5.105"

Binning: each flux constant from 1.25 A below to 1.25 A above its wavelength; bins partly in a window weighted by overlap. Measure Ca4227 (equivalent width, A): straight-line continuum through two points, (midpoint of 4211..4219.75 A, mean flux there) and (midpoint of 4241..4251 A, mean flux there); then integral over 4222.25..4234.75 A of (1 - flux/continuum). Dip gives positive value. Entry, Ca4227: 5.1 A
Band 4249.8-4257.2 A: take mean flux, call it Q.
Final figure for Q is 7.24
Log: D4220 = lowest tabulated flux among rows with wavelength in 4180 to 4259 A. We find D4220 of 1.298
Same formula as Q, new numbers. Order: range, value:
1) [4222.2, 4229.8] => 3.85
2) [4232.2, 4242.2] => 8.98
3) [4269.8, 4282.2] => 8.52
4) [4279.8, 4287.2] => 10.2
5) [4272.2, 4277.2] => 8.15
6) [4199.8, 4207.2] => 7.86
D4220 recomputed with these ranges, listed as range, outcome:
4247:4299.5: 4.542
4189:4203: 6.084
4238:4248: 9.323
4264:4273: 6.254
